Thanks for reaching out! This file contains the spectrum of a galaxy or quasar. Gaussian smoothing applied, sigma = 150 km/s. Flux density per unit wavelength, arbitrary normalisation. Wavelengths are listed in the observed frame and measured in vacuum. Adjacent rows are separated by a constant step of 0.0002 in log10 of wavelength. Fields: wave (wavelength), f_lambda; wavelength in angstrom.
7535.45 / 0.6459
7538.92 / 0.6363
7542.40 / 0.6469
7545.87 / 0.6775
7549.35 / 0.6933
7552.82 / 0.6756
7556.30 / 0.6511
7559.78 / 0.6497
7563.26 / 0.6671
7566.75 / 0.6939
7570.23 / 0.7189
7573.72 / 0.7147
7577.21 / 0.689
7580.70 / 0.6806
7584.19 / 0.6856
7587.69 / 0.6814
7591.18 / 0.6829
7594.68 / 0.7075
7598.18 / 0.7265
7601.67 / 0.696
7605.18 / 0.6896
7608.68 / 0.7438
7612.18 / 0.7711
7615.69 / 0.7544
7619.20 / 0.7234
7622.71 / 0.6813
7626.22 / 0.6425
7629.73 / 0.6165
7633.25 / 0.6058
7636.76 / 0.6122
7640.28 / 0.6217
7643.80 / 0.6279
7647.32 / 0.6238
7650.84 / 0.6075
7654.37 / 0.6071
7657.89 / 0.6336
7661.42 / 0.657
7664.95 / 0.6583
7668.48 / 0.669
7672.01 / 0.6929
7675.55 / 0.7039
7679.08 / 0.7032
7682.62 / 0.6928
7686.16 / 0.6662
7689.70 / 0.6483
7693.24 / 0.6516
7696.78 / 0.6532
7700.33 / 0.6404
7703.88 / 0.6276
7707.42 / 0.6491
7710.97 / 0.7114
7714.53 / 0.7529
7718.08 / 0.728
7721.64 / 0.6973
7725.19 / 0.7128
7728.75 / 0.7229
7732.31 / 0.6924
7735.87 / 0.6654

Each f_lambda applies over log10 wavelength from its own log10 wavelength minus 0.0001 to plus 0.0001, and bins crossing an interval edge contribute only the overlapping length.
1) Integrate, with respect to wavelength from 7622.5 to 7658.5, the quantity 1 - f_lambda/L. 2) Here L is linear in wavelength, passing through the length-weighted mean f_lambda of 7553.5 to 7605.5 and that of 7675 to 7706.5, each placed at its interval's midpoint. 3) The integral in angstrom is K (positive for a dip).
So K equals 2.8 angstrom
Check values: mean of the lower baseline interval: 0.689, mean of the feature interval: 0.623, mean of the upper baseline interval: 0.663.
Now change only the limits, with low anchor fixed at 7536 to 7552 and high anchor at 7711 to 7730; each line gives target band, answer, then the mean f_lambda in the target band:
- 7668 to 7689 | 0.61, 0.687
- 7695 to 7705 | 1.03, 0.641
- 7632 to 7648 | 1.76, 0.618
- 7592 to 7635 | -0.65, 0.696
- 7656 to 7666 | 0.76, 0.649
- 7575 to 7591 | -0.21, 0.685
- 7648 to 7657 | 1.12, 0.612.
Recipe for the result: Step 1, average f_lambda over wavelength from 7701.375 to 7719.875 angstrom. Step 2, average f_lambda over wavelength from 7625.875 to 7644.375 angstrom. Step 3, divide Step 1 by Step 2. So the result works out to 1.12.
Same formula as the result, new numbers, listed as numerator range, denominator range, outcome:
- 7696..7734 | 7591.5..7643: 1.01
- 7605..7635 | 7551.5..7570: 1.03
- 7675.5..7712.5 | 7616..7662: 1.04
